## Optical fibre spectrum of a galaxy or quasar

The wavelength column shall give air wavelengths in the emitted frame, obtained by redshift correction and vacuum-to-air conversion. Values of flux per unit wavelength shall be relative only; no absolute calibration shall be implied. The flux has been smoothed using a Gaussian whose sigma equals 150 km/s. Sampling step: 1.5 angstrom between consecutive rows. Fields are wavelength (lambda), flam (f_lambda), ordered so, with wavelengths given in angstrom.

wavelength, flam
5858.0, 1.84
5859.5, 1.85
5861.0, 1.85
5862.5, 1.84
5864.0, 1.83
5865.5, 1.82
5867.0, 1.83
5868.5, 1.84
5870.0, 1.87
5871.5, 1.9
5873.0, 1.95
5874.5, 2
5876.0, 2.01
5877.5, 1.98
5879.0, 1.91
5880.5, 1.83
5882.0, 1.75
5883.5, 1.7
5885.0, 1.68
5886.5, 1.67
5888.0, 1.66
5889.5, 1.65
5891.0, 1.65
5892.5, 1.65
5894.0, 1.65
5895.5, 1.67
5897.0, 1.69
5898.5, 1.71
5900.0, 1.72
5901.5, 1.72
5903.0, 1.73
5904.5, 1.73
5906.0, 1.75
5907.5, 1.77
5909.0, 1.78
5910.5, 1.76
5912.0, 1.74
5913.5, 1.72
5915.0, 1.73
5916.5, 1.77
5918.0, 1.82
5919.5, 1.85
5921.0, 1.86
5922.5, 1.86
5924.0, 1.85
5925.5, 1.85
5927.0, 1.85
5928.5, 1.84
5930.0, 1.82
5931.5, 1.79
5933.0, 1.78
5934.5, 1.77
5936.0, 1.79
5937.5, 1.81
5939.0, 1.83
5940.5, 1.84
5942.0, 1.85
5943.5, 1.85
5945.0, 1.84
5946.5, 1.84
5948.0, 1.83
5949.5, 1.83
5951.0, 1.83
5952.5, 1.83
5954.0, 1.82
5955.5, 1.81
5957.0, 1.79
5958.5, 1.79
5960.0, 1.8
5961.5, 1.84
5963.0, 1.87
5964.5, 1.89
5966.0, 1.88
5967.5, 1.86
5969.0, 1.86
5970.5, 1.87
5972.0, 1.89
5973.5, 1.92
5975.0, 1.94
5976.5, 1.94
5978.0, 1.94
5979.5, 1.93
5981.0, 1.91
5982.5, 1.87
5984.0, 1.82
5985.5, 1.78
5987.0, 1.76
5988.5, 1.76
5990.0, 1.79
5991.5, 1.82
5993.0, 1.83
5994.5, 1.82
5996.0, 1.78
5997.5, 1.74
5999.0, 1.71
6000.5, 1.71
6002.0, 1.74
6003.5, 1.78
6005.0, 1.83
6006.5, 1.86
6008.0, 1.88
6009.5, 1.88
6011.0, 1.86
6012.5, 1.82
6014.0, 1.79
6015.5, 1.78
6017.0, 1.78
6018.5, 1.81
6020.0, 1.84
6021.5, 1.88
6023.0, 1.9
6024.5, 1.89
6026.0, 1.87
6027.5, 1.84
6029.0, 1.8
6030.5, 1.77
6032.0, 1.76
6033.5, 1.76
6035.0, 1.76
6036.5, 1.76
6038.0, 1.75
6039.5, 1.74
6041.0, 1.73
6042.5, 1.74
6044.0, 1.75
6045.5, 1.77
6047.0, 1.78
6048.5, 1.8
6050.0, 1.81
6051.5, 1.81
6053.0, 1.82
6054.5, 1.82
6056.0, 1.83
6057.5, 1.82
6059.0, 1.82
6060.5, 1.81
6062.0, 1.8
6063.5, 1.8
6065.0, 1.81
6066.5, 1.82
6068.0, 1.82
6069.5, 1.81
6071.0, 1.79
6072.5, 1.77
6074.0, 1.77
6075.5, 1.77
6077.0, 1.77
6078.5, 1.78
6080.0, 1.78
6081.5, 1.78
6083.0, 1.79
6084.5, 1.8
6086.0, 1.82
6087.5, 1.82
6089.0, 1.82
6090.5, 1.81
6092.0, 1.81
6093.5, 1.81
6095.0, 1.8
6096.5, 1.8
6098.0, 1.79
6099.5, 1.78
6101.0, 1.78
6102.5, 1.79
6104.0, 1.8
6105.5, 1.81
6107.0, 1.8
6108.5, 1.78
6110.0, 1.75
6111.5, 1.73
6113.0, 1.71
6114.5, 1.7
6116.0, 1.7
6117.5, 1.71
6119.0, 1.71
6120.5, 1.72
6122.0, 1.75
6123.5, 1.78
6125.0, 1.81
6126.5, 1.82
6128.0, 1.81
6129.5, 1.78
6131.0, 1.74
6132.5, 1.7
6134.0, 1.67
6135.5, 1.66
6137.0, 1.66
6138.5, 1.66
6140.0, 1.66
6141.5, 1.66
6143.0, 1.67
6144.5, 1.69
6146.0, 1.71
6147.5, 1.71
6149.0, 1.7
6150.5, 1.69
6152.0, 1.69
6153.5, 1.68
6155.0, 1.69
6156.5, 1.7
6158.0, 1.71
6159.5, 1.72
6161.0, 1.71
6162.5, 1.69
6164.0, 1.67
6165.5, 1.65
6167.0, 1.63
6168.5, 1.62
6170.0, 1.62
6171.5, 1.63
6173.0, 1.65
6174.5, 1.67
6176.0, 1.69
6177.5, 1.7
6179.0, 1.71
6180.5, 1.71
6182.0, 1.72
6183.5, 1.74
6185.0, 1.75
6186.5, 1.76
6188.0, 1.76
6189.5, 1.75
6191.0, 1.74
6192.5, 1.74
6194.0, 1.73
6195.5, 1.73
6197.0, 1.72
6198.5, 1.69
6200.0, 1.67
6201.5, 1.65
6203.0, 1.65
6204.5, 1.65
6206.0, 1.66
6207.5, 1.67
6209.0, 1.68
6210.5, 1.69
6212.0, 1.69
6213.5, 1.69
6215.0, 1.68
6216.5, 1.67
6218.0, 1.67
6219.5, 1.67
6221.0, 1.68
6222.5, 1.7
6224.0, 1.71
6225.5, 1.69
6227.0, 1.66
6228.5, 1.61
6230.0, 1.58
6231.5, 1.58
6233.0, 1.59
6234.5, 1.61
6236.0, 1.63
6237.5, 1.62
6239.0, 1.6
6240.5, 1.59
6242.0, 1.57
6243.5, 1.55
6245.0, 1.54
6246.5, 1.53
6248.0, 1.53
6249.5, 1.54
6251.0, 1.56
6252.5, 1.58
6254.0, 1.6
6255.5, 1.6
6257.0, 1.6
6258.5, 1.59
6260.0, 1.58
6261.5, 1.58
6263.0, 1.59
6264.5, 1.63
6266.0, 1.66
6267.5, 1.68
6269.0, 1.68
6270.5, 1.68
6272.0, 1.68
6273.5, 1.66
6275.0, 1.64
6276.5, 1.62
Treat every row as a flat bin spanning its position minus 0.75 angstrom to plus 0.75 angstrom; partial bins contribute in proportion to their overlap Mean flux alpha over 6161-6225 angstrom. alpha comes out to 1.69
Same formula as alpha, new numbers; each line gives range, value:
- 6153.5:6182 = 1.68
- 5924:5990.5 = 1.84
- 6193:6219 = 1.68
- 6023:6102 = 1.8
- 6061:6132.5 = 1.78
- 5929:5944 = 1.81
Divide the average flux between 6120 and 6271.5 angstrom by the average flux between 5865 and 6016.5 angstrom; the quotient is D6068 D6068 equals 0.92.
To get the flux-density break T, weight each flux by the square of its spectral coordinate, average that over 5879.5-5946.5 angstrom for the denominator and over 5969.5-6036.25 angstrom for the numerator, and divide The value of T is 1.1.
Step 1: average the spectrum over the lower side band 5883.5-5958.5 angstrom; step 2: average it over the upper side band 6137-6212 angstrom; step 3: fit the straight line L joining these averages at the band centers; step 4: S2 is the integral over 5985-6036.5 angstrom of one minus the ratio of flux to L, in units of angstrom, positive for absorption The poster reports -1.79 angstrom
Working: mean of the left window 1.77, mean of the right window 1.69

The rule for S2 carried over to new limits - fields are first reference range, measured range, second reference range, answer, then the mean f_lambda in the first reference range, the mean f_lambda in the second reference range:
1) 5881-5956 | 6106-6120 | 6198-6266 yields -0.4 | 1.77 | 1.62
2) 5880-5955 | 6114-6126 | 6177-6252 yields -0.3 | 1.77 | 1.66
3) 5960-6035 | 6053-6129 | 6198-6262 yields -1.6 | 1.83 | 1.63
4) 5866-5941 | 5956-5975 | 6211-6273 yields -1.1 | 1.79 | 1.62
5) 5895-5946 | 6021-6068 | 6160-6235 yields -1.7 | 1.79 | 1.68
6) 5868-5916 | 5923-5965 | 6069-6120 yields -1.3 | 1.77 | 1.78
